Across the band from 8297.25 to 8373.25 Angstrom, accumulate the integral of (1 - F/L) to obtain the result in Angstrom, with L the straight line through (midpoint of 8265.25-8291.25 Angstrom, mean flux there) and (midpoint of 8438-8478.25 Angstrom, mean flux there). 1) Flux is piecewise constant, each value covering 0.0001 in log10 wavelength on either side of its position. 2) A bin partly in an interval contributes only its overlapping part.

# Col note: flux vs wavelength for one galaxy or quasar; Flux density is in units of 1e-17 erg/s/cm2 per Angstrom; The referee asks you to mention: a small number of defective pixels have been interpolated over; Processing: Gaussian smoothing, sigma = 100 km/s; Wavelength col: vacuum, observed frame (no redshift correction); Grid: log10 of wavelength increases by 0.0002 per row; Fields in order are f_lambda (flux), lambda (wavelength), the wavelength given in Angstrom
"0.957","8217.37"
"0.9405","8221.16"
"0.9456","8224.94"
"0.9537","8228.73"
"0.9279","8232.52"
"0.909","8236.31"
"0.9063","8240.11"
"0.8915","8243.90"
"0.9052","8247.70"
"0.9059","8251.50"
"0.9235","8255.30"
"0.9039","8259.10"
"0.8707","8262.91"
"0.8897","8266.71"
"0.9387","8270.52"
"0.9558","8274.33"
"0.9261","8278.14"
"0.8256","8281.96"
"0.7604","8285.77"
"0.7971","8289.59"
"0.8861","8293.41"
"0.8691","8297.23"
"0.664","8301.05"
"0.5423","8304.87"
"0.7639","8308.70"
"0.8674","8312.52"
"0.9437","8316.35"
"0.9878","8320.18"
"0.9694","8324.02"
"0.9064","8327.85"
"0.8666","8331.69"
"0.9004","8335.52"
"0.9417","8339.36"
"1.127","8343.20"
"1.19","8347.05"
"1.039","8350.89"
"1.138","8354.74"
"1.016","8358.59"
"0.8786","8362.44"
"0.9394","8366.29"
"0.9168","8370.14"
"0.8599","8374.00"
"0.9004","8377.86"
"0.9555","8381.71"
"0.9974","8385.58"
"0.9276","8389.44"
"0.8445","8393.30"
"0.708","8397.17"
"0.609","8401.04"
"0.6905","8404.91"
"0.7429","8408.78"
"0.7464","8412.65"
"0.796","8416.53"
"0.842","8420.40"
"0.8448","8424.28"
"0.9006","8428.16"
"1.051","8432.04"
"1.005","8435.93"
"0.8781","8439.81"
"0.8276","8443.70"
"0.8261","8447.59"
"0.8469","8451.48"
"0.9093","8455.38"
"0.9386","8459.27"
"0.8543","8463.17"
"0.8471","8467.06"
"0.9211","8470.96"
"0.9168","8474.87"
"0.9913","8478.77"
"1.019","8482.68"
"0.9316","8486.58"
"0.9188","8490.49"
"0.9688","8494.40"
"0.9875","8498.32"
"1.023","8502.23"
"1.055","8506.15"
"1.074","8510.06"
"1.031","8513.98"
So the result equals -4.4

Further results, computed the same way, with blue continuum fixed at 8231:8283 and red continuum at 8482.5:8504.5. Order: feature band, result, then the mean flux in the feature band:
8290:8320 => 3.83 Angstrom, 0.803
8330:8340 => 0.32 Angstrom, 0.899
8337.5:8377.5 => -2.83 Angstrom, 1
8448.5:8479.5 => 2.16 Angstrom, 0.897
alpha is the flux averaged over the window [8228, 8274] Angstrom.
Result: 0.911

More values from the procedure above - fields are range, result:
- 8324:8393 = 0.968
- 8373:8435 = 0.841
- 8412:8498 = 0.903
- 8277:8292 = 0.824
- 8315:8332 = 0.941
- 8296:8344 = 0.868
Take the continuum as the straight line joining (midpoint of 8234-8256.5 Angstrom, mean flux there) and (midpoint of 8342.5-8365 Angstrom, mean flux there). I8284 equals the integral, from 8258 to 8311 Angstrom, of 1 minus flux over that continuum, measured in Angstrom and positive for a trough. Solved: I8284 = 7.3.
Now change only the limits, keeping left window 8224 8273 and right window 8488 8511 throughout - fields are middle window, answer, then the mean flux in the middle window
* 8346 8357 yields -1.91 Angstrom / 1.11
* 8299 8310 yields 3.29 Angstrom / 0.654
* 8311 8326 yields -0.11 Angstrom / 0.944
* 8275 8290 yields 1.36 Angstrom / 0.841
